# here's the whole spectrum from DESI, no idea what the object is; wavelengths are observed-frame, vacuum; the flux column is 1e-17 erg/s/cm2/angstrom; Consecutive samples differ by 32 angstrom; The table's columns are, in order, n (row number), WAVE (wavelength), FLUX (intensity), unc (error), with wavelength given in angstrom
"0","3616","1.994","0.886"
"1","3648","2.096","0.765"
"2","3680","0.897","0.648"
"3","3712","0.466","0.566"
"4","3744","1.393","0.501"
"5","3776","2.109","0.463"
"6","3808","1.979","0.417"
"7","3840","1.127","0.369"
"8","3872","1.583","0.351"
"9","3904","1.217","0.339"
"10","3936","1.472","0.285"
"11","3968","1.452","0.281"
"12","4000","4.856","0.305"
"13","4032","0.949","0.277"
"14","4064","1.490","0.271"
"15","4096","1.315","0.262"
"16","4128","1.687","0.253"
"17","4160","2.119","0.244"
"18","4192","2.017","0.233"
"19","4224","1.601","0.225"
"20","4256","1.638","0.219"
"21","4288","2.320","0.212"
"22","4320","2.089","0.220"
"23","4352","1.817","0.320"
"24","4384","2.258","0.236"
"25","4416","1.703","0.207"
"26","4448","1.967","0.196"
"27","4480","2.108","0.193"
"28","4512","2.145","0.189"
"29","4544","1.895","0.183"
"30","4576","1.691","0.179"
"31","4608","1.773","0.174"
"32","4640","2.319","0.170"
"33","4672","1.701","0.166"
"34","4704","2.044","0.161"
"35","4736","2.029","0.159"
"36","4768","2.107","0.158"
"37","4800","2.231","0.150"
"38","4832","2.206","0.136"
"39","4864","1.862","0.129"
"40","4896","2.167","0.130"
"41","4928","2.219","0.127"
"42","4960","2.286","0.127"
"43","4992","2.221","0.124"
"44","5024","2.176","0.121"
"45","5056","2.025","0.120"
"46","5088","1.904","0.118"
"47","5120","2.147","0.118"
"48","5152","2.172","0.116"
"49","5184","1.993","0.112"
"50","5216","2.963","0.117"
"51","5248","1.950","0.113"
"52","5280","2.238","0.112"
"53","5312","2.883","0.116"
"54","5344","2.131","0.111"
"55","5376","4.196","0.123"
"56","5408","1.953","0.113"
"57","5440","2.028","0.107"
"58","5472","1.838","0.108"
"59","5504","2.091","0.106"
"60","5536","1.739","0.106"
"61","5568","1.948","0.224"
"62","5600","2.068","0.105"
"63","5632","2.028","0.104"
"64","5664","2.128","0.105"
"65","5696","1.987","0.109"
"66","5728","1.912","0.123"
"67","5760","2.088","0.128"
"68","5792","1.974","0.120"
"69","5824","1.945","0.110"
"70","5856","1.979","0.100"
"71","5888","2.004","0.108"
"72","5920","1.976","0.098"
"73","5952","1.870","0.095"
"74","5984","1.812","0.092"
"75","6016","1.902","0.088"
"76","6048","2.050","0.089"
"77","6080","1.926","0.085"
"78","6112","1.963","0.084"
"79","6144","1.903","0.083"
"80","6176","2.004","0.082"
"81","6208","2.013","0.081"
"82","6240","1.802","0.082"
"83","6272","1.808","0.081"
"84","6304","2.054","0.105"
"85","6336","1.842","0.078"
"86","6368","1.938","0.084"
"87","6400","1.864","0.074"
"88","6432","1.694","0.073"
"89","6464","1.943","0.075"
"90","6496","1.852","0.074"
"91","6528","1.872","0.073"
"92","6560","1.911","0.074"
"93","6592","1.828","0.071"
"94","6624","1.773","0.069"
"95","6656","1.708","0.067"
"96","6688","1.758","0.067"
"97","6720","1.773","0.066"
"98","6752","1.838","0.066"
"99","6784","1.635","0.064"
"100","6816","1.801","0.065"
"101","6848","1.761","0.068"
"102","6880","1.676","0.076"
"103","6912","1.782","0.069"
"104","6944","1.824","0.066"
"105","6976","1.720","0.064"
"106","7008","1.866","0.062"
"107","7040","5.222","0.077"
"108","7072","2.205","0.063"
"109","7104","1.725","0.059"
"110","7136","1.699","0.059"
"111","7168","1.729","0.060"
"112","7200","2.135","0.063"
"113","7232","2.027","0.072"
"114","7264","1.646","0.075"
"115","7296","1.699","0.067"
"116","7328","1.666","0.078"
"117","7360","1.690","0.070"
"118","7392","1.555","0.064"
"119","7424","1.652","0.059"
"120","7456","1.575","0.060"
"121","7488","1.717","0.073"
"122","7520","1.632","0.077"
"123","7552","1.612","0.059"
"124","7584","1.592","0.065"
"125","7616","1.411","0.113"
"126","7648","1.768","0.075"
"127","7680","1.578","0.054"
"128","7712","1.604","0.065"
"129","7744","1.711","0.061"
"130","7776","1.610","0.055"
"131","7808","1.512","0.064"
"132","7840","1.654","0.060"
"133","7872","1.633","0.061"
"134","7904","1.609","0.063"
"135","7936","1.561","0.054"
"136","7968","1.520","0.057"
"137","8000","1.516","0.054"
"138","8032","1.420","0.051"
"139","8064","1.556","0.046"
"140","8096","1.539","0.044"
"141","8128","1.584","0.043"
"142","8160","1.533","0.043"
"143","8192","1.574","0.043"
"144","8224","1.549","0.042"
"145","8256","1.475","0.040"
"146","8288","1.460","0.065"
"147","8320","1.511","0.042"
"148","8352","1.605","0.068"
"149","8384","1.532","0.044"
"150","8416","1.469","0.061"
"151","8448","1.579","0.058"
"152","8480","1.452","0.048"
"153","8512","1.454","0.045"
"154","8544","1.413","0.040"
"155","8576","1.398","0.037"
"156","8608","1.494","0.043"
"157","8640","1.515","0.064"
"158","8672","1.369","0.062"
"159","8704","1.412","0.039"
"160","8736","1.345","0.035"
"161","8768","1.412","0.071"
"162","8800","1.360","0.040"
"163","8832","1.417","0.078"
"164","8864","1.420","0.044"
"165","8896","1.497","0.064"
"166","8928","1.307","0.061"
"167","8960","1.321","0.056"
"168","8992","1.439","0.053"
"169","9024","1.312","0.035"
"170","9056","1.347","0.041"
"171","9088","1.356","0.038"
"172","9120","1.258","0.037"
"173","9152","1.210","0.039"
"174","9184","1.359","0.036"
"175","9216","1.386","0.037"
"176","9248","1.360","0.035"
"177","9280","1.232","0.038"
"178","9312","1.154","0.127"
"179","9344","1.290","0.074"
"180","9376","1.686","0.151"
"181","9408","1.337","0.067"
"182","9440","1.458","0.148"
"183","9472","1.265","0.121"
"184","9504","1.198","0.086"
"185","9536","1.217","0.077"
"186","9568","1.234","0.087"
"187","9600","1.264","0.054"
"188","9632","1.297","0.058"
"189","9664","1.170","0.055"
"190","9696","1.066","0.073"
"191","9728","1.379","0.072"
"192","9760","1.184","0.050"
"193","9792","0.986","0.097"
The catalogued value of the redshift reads 0.07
